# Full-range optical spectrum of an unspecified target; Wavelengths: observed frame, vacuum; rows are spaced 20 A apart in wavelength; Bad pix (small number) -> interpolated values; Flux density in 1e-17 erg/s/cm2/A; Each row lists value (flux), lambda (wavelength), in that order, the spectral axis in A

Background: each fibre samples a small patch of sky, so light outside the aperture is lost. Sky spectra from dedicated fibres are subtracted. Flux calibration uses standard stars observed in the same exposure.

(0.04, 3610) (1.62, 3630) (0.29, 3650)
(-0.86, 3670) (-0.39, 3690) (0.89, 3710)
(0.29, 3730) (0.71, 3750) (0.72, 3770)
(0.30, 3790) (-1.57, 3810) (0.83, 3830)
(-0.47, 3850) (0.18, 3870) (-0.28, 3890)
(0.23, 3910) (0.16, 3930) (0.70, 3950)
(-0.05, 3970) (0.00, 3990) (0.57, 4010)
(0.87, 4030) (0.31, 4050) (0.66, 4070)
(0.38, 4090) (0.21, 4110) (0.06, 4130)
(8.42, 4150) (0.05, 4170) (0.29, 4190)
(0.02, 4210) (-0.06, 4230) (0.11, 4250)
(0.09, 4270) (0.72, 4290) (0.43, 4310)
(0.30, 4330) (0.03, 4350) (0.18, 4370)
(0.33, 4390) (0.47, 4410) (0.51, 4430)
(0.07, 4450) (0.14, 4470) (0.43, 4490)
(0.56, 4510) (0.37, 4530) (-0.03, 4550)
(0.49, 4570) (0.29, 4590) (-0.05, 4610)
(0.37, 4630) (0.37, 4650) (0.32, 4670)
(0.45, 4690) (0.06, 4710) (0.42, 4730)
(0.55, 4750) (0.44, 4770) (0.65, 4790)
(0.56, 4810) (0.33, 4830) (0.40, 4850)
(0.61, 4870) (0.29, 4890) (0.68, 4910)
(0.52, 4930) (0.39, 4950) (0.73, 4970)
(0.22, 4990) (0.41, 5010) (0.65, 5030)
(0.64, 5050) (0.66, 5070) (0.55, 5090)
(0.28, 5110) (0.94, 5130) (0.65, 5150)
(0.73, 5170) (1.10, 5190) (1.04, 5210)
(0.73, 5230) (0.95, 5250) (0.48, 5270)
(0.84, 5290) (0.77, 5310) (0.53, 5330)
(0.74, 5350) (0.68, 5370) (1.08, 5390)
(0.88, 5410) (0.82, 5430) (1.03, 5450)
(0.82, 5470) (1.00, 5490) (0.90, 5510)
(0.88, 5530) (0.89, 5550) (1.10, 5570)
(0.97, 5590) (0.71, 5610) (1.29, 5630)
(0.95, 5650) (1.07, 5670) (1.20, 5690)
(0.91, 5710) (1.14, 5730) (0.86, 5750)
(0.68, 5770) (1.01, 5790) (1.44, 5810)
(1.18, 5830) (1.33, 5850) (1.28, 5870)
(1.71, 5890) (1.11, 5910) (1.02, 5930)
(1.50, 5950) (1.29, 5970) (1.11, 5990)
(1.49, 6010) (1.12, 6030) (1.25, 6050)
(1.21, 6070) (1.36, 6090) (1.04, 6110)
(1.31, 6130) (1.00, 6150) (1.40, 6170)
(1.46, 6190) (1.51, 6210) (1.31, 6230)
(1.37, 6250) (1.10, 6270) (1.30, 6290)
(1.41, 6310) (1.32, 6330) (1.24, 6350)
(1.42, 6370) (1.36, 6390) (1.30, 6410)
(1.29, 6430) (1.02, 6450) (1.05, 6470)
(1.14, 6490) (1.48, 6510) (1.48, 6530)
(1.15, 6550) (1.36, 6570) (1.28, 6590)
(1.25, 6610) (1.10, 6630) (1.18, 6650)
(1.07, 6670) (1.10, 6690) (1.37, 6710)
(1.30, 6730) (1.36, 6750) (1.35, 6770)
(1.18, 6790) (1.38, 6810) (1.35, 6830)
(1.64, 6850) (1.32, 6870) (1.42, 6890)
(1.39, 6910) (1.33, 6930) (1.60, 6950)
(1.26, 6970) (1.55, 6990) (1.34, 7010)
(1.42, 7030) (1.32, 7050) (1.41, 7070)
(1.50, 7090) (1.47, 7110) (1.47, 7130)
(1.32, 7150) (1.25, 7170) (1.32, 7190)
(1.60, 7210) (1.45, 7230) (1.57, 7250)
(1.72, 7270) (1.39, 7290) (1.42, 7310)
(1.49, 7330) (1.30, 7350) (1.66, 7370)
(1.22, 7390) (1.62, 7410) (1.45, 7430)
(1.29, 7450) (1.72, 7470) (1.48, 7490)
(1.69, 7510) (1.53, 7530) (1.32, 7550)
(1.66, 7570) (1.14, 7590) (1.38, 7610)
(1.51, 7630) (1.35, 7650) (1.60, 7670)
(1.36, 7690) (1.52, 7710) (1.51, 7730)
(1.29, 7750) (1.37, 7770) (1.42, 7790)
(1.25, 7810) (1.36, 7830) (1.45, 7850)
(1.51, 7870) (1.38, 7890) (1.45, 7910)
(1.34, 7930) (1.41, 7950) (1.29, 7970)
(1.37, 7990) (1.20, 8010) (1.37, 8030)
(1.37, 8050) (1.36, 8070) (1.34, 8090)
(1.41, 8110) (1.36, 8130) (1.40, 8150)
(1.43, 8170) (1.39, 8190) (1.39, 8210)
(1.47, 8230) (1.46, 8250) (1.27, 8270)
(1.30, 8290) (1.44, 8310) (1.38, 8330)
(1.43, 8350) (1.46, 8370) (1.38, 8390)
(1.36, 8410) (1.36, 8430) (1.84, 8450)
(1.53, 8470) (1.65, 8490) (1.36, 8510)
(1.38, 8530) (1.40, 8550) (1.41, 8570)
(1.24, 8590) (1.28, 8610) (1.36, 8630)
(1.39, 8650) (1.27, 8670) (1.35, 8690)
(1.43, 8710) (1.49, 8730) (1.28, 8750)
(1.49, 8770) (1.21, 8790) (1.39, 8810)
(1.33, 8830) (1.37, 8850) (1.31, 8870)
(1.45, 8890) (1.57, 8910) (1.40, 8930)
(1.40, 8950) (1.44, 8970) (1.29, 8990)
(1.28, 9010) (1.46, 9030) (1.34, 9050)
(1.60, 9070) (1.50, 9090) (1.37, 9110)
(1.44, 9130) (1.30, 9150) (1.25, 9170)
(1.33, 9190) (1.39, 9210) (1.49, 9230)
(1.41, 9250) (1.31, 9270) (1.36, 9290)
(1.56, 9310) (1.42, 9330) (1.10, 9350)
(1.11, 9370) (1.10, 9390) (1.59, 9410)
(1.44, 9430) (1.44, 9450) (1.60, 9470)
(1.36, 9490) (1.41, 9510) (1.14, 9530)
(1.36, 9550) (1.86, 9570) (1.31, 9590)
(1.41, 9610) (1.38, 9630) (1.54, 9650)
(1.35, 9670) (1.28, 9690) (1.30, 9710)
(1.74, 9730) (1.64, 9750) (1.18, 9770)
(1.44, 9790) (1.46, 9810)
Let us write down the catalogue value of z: 0.288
